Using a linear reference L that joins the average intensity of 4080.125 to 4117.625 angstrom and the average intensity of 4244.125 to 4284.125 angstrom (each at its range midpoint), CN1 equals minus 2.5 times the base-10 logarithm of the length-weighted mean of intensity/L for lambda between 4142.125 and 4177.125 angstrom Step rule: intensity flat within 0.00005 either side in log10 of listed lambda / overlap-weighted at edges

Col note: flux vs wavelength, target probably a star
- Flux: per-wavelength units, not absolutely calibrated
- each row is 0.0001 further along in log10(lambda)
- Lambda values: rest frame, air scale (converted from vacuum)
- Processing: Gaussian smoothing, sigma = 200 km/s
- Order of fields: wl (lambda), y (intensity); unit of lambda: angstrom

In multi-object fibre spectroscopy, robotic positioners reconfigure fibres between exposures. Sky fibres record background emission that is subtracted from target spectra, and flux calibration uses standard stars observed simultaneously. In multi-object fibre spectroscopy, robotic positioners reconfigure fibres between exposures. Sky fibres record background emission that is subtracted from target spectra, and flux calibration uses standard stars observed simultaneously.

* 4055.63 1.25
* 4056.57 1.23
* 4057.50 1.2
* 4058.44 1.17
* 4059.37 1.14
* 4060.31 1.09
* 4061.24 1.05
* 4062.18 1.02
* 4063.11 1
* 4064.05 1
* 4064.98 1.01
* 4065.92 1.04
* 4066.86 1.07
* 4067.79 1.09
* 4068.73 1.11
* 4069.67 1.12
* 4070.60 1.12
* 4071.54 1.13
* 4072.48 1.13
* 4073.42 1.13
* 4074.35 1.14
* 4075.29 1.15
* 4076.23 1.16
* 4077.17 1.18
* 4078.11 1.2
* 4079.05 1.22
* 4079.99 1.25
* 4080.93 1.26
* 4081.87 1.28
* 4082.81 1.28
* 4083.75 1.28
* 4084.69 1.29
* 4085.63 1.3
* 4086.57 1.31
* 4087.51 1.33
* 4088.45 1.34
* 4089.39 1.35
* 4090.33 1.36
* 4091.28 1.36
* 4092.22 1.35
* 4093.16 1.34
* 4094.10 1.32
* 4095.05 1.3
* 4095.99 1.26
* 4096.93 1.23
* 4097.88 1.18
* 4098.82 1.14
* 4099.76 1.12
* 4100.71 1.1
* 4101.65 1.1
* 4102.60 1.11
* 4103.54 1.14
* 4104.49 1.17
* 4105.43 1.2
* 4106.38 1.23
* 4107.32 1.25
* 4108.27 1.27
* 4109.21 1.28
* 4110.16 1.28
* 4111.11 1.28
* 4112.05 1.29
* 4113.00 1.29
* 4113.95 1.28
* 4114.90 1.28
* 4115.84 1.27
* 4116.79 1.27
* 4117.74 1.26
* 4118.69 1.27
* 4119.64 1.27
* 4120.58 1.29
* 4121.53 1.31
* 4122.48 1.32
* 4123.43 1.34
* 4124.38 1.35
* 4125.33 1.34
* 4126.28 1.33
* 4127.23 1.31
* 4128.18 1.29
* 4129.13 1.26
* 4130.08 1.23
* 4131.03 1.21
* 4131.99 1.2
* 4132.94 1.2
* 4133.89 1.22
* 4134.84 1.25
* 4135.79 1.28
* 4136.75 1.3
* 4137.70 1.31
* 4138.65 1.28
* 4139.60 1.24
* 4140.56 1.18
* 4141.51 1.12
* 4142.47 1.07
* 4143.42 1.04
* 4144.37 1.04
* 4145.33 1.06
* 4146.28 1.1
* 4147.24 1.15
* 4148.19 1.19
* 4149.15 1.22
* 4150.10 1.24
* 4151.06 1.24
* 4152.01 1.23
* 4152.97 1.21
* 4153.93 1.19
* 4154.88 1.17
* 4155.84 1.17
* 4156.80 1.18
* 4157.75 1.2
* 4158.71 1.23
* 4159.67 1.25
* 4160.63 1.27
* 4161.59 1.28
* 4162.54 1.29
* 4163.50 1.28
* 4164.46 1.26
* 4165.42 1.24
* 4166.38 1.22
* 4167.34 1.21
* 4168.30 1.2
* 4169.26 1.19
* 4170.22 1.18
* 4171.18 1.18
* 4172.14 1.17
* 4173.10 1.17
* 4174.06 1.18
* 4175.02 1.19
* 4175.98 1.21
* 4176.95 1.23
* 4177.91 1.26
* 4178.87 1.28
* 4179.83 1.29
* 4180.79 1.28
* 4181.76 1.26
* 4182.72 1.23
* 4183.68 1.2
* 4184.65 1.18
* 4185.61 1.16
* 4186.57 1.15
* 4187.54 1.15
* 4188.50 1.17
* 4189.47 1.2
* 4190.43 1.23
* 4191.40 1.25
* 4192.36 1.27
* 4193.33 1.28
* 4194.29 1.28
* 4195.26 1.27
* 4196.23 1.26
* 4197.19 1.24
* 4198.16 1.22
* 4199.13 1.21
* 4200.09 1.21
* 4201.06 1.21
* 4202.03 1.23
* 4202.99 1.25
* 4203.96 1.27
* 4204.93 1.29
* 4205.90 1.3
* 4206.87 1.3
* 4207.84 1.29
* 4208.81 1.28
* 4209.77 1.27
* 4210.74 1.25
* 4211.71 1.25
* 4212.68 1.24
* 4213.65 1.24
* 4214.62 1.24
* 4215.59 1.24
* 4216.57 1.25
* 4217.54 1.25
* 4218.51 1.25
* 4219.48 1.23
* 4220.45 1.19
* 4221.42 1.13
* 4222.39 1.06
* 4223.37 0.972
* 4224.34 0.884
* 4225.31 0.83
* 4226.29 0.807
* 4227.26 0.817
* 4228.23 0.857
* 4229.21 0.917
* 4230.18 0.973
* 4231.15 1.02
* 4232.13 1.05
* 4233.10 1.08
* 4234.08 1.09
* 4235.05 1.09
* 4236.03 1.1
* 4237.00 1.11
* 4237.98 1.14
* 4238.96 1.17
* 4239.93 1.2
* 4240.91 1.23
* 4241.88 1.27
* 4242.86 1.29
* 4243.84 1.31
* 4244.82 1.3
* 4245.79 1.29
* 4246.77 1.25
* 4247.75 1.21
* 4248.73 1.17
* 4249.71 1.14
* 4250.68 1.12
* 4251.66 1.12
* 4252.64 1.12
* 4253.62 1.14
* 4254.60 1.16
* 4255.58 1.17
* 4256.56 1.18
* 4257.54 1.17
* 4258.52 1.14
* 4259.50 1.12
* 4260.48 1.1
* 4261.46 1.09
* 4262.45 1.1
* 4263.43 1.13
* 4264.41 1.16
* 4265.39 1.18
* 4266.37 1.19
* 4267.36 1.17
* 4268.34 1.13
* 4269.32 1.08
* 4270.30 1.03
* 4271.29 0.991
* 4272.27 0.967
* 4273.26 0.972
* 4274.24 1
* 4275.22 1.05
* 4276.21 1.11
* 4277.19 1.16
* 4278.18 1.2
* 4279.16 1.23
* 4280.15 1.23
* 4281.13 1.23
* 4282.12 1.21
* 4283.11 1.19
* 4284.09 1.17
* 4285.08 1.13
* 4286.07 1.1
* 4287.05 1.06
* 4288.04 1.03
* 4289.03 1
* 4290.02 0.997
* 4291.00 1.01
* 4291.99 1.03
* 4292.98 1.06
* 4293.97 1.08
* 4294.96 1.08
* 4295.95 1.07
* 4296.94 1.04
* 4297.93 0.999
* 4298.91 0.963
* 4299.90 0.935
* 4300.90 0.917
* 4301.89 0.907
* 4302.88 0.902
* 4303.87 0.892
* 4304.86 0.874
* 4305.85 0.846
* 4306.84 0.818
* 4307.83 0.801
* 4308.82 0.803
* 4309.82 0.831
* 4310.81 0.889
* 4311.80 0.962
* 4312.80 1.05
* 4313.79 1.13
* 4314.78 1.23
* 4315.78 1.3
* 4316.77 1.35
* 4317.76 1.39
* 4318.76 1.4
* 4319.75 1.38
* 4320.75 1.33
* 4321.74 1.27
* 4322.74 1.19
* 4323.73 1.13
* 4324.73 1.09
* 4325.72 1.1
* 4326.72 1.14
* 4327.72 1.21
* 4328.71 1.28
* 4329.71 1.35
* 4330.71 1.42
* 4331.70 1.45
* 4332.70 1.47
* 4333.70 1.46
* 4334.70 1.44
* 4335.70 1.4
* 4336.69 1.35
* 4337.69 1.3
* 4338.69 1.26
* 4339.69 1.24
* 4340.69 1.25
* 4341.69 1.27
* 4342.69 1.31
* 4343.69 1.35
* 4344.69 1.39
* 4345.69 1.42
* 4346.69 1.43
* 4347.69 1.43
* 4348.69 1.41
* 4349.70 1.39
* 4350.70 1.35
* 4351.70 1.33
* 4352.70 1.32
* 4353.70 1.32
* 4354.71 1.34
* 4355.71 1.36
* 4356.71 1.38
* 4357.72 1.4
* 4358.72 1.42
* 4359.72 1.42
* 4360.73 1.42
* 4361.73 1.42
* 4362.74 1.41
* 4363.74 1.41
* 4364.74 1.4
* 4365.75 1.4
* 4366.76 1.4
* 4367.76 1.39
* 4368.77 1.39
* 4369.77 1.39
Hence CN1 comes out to 0.02 mag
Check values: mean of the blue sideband 1.26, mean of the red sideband 1.14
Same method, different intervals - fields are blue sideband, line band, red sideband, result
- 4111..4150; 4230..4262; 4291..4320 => -0.05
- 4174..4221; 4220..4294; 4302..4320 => 0.03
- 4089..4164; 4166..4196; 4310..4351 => 0.03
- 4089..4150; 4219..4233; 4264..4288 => 0.18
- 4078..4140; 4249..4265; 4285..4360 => 0.07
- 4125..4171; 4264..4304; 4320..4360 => 0.21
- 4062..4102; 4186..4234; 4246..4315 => -0.05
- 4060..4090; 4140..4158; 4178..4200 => 0.05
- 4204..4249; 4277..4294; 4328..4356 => 0.13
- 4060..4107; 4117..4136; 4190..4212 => -0.05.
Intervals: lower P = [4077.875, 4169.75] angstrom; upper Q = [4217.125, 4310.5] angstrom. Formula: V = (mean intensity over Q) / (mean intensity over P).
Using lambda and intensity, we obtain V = 0.87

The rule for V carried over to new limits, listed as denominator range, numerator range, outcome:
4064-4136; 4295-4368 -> 1.00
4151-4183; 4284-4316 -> 0.81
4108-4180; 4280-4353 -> 0.95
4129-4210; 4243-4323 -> 0.90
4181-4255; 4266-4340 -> 0.96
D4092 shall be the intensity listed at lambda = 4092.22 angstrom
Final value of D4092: 1.35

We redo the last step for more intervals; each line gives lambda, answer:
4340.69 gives 1.25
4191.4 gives 1.25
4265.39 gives 1.18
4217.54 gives 1.25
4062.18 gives 1.02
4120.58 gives 1.29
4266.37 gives 1.19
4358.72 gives 1.42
